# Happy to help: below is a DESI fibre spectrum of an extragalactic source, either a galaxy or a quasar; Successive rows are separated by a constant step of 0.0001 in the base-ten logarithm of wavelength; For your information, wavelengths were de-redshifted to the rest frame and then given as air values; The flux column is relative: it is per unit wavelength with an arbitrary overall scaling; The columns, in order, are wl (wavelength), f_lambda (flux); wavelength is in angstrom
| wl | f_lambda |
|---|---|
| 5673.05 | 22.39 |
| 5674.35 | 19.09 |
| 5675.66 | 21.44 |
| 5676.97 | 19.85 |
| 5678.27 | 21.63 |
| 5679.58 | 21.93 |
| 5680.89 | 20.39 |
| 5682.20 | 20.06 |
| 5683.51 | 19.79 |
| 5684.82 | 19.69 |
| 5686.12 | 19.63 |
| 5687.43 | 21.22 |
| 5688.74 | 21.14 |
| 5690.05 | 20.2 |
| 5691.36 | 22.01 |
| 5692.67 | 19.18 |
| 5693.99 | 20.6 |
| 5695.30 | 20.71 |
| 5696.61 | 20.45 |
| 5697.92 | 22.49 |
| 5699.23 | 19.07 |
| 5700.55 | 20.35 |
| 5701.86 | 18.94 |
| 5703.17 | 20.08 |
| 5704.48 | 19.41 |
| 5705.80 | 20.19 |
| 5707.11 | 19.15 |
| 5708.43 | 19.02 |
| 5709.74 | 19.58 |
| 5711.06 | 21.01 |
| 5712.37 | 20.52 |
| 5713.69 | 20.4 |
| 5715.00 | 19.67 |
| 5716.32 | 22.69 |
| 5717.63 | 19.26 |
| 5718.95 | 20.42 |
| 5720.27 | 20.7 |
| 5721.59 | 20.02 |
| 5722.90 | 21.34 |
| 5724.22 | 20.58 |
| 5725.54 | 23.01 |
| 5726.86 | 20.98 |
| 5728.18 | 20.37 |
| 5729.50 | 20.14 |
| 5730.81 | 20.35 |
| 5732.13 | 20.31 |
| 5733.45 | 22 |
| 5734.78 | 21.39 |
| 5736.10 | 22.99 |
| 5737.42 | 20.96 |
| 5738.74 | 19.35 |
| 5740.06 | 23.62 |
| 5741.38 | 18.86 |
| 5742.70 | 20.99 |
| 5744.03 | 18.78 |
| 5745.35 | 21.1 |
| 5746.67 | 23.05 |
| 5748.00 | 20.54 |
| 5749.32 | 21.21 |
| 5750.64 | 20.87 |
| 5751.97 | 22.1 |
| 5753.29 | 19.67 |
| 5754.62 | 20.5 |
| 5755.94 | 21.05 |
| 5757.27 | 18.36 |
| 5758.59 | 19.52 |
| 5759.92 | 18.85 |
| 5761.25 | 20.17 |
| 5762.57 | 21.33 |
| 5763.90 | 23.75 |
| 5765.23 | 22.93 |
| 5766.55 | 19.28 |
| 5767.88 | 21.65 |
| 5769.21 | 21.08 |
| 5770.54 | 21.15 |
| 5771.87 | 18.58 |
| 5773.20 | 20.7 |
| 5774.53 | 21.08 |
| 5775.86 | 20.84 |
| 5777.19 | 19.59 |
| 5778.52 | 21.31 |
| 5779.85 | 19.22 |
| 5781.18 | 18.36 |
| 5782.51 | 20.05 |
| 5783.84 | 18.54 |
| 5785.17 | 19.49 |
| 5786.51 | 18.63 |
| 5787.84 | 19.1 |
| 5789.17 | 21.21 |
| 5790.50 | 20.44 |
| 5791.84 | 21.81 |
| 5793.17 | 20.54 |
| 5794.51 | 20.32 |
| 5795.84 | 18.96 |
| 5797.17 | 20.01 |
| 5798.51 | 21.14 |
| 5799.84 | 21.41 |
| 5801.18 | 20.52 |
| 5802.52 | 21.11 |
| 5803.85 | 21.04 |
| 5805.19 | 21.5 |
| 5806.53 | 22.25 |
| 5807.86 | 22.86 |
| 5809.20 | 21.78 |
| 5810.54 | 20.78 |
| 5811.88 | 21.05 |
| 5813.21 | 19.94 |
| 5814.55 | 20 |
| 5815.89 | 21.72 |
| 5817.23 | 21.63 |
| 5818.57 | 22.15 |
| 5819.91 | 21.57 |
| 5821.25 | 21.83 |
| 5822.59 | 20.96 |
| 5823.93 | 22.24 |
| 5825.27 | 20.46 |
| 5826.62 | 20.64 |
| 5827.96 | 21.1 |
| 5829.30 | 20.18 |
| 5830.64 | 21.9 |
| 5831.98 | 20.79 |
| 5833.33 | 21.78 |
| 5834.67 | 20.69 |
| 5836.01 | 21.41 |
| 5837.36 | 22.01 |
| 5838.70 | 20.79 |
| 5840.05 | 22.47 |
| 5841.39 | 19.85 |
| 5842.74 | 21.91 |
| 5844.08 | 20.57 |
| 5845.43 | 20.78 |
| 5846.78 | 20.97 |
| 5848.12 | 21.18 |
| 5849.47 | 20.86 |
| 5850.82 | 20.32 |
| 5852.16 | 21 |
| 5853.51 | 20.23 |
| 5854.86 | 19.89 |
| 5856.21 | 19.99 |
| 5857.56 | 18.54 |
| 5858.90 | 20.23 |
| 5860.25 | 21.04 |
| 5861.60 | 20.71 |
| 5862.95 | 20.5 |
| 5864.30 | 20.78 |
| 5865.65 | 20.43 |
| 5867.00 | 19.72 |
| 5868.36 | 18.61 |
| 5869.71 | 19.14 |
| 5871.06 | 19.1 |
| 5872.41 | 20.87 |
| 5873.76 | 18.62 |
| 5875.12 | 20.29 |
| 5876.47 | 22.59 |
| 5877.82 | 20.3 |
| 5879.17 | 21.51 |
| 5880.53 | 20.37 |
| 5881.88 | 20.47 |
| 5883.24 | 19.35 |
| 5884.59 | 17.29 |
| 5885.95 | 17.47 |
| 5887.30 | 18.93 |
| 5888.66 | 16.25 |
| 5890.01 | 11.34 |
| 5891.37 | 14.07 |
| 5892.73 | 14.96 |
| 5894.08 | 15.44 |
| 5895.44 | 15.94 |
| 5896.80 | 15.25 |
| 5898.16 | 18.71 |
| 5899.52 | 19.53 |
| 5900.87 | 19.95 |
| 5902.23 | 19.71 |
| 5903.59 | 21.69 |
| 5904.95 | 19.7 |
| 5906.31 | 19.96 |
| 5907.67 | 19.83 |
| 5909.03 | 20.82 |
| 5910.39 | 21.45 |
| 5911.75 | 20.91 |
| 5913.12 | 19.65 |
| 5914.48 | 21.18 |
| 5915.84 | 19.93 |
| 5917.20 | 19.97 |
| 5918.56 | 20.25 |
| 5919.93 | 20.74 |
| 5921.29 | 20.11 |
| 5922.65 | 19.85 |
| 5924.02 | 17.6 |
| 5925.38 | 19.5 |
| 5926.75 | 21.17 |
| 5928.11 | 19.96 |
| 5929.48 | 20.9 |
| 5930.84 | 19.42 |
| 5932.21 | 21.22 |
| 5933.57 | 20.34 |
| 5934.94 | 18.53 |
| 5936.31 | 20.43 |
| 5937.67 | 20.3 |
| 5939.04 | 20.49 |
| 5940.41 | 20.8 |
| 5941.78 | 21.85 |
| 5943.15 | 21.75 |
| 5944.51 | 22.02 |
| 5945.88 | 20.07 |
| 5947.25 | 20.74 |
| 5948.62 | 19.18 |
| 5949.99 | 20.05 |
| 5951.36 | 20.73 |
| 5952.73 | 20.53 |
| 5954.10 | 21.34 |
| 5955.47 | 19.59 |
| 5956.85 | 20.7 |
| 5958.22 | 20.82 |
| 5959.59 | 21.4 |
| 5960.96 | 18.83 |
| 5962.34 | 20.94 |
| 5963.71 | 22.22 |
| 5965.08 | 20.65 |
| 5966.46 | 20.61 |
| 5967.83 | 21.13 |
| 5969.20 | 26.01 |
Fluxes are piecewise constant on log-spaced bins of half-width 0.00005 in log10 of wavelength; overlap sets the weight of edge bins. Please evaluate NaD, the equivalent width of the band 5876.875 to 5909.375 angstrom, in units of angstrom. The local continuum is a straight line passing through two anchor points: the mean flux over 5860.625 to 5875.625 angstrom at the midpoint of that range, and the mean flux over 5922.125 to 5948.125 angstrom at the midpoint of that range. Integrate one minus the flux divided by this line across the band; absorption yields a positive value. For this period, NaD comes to 2.9 angstrom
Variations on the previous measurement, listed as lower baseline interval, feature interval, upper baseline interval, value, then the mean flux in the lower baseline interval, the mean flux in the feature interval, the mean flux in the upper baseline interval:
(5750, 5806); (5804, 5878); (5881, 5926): -4.7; 20.4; 20.8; 18.7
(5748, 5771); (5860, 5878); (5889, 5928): -0.7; 20.8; 20.2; 18.9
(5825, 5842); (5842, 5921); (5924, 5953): 4.8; 21.1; 19.5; 20.4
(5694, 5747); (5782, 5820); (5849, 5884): -0.7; 20.6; 20.7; 20.2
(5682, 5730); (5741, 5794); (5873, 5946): -0.8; 20.4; 20.4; 19.5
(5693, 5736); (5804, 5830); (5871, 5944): -1.8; 20.5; 21.3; 19.4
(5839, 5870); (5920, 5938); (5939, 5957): 0.6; 20.4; 20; 20.7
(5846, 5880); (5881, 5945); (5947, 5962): 3.2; 20.3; 19.3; 20.3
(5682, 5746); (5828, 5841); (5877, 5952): -0.9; 20.5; 21.3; 19.5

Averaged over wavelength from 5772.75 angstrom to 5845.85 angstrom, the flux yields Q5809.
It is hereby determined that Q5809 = 20.8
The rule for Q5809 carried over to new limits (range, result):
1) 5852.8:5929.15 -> 19.3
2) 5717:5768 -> 20.8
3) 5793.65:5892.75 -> 20.3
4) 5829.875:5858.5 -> 20.8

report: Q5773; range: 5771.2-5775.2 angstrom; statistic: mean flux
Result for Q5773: 20.1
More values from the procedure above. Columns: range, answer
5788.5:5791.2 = 20.8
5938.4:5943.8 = 21.2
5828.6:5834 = 21.2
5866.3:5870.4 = 19.1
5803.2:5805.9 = 21.2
